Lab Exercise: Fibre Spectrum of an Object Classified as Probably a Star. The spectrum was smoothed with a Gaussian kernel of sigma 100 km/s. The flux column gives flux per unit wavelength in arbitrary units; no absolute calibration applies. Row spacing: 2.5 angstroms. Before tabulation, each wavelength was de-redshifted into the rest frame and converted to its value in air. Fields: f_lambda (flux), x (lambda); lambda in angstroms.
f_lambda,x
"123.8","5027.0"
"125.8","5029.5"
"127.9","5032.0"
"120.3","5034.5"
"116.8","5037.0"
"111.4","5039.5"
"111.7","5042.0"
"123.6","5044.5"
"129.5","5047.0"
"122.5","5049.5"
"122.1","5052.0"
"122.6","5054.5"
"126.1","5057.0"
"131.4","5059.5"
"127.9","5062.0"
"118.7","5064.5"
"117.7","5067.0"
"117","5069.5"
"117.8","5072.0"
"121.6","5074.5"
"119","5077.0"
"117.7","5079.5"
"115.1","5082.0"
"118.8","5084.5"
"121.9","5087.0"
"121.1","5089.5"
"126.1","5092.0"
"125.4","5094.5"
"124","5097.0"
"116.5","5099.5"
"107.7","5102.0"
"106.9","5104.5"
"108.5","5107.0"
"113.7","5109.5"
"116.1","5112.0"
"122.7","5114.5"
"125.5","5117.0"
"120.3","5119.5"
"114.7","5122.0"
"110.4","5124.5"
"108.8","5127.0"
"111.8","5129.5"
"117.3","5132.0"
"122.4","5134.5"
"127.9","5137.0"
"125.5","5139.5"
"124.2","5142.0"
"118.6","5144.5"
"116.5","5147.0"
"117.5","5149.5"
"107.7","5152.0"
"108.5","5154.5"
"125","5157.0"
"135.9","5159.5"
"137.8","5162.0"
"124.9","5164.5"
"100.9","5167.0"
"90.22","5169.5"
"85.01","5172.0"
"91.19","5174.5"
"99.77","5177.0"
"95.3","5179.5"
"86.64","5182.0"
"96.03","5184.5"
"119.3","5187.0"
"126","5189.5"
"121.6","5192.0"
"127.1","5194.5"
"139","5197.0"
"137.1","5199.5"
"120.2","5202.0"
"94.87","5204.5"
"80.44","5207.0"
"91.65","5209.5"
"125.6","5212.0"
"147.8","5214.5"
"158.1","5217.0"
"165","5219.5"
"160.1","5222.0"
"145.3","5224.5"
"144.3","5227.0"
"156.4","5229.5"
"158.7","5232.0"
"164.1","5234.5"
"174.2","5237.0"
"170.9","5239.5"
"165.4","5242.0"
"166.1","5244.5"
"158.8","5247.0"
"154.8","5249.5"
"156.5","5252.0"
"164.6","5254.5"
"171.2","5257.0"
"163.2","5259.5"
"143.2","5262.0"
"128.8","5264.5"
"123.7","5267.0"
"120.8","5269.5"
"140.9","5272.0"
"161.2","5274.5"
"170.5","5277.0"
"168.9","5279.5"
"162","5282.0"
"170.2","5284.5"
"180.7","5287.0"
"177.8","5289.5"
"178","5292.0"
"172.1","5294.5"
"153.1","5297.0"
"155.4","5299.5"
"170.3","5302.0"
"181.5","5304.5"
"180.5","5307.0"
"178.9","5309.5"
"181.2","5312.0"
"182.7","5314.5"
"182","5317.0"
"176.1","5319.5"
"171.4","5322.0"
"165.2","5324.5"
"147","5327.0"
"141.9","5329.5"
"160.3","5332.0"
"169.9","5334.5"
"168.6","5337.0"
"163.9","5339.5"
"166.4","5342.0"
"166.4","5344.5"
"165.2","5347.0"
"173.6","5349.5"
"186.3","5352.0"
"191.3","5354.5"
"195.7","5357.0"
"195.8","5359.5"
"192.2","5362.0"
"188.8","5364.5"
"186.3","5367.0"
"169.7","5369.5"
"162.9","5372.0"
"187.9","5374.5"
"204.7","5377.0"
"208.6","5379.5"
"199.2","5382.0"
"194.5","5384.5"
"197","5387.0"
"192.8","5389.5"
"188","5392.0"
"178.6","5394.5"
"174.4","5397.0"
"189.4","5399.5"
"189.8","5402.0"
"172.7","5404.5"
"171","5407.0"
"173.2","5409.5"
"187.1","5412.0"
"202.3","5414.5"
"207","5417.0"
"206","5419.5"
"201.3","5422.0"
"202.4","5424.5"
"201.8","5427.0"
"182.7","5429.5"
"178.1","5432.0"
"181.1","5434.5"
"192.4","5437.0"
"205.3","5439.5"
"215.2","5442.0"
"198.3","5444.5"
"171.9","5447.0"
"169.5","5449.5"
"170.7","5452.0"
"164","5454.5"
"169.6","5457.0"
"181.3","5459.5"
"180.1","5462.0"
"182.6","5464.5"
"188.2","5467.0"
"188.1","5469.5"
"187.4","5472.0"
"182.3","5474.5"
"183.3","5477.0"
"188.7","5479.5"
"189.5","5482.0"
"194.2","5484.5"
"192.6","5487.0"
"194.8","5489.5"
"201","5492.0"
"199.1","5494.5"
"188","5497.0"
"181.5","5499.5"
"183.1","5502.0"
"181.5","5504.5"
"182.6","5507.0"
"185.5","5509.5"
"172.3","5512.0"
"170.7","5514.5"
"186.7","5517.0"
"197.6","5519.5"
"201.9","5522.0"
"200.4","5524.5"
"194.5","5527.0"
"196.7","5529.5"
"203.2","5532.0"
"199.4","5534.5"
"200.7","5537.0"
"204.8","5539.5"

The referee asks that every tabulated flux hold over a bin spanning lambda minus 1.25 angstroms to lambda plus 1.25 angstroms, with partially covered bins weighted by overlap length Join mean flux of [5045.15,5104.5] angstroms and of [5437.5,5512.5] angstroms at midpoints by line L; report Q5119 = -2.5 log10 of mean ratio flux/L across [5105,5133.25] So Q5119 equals 0.12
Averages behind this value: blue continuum 121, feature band 115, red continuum 186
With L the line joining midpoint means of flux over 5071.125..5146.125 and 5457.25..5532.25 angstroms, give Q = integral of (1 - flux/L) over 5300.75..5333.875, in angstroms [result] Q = -3.1 angstroms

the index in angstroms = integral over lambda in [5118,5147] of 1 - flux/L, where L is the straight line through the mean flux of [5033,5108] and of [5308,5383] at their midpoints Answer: 3.1 angstroms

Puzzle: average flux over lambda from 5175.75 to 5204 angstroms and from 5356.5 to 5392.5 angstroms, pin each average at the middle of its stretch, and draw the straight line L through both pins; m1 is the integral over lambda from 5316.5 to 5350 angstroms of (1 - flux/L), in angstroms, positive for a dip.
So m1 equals 1.7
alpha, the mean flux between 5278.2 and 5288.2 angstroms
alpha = 170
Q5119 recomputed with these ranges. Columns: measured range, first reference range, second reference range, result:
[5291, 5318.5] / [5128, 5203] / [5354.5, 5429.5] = -0.083 mag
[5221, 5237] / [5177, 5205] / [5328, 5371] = -0.206 mag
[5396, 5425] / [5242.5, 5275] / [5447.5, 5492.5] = -0.092 mag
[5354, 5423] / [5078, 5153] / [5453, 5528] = -0.133 mag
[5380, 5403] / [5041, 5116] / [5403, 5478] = -0.074 mag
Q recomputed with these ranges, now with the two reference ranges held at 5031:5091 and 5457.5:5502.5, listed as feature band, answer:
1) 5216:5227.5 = -0.7 angstroms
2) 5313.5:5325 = -1.0 angstroms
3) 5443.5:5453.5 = 0.3 angstroms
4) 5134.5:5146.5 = 0.9 angstroms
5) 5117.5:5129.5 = 1.5 angstroms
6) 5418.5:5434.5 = -1.3 angstroms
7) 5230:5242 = -1.4 angstroms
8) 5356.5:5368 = -1.5 angstroms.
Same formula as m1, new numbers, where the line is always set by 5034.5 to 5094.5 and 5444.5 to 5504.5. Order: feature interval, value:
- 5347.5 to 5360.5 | -1.7 angstroms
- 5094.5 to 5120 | 2.2 angstroms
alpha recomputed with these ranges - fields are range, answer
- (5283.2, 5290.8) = 176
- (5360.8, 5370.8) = 184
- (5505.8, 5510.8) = 184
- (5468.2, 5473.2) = 188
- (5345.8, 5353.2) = 175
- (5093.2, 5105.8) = 116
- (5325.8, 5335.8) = 155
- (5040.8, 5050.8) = 122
